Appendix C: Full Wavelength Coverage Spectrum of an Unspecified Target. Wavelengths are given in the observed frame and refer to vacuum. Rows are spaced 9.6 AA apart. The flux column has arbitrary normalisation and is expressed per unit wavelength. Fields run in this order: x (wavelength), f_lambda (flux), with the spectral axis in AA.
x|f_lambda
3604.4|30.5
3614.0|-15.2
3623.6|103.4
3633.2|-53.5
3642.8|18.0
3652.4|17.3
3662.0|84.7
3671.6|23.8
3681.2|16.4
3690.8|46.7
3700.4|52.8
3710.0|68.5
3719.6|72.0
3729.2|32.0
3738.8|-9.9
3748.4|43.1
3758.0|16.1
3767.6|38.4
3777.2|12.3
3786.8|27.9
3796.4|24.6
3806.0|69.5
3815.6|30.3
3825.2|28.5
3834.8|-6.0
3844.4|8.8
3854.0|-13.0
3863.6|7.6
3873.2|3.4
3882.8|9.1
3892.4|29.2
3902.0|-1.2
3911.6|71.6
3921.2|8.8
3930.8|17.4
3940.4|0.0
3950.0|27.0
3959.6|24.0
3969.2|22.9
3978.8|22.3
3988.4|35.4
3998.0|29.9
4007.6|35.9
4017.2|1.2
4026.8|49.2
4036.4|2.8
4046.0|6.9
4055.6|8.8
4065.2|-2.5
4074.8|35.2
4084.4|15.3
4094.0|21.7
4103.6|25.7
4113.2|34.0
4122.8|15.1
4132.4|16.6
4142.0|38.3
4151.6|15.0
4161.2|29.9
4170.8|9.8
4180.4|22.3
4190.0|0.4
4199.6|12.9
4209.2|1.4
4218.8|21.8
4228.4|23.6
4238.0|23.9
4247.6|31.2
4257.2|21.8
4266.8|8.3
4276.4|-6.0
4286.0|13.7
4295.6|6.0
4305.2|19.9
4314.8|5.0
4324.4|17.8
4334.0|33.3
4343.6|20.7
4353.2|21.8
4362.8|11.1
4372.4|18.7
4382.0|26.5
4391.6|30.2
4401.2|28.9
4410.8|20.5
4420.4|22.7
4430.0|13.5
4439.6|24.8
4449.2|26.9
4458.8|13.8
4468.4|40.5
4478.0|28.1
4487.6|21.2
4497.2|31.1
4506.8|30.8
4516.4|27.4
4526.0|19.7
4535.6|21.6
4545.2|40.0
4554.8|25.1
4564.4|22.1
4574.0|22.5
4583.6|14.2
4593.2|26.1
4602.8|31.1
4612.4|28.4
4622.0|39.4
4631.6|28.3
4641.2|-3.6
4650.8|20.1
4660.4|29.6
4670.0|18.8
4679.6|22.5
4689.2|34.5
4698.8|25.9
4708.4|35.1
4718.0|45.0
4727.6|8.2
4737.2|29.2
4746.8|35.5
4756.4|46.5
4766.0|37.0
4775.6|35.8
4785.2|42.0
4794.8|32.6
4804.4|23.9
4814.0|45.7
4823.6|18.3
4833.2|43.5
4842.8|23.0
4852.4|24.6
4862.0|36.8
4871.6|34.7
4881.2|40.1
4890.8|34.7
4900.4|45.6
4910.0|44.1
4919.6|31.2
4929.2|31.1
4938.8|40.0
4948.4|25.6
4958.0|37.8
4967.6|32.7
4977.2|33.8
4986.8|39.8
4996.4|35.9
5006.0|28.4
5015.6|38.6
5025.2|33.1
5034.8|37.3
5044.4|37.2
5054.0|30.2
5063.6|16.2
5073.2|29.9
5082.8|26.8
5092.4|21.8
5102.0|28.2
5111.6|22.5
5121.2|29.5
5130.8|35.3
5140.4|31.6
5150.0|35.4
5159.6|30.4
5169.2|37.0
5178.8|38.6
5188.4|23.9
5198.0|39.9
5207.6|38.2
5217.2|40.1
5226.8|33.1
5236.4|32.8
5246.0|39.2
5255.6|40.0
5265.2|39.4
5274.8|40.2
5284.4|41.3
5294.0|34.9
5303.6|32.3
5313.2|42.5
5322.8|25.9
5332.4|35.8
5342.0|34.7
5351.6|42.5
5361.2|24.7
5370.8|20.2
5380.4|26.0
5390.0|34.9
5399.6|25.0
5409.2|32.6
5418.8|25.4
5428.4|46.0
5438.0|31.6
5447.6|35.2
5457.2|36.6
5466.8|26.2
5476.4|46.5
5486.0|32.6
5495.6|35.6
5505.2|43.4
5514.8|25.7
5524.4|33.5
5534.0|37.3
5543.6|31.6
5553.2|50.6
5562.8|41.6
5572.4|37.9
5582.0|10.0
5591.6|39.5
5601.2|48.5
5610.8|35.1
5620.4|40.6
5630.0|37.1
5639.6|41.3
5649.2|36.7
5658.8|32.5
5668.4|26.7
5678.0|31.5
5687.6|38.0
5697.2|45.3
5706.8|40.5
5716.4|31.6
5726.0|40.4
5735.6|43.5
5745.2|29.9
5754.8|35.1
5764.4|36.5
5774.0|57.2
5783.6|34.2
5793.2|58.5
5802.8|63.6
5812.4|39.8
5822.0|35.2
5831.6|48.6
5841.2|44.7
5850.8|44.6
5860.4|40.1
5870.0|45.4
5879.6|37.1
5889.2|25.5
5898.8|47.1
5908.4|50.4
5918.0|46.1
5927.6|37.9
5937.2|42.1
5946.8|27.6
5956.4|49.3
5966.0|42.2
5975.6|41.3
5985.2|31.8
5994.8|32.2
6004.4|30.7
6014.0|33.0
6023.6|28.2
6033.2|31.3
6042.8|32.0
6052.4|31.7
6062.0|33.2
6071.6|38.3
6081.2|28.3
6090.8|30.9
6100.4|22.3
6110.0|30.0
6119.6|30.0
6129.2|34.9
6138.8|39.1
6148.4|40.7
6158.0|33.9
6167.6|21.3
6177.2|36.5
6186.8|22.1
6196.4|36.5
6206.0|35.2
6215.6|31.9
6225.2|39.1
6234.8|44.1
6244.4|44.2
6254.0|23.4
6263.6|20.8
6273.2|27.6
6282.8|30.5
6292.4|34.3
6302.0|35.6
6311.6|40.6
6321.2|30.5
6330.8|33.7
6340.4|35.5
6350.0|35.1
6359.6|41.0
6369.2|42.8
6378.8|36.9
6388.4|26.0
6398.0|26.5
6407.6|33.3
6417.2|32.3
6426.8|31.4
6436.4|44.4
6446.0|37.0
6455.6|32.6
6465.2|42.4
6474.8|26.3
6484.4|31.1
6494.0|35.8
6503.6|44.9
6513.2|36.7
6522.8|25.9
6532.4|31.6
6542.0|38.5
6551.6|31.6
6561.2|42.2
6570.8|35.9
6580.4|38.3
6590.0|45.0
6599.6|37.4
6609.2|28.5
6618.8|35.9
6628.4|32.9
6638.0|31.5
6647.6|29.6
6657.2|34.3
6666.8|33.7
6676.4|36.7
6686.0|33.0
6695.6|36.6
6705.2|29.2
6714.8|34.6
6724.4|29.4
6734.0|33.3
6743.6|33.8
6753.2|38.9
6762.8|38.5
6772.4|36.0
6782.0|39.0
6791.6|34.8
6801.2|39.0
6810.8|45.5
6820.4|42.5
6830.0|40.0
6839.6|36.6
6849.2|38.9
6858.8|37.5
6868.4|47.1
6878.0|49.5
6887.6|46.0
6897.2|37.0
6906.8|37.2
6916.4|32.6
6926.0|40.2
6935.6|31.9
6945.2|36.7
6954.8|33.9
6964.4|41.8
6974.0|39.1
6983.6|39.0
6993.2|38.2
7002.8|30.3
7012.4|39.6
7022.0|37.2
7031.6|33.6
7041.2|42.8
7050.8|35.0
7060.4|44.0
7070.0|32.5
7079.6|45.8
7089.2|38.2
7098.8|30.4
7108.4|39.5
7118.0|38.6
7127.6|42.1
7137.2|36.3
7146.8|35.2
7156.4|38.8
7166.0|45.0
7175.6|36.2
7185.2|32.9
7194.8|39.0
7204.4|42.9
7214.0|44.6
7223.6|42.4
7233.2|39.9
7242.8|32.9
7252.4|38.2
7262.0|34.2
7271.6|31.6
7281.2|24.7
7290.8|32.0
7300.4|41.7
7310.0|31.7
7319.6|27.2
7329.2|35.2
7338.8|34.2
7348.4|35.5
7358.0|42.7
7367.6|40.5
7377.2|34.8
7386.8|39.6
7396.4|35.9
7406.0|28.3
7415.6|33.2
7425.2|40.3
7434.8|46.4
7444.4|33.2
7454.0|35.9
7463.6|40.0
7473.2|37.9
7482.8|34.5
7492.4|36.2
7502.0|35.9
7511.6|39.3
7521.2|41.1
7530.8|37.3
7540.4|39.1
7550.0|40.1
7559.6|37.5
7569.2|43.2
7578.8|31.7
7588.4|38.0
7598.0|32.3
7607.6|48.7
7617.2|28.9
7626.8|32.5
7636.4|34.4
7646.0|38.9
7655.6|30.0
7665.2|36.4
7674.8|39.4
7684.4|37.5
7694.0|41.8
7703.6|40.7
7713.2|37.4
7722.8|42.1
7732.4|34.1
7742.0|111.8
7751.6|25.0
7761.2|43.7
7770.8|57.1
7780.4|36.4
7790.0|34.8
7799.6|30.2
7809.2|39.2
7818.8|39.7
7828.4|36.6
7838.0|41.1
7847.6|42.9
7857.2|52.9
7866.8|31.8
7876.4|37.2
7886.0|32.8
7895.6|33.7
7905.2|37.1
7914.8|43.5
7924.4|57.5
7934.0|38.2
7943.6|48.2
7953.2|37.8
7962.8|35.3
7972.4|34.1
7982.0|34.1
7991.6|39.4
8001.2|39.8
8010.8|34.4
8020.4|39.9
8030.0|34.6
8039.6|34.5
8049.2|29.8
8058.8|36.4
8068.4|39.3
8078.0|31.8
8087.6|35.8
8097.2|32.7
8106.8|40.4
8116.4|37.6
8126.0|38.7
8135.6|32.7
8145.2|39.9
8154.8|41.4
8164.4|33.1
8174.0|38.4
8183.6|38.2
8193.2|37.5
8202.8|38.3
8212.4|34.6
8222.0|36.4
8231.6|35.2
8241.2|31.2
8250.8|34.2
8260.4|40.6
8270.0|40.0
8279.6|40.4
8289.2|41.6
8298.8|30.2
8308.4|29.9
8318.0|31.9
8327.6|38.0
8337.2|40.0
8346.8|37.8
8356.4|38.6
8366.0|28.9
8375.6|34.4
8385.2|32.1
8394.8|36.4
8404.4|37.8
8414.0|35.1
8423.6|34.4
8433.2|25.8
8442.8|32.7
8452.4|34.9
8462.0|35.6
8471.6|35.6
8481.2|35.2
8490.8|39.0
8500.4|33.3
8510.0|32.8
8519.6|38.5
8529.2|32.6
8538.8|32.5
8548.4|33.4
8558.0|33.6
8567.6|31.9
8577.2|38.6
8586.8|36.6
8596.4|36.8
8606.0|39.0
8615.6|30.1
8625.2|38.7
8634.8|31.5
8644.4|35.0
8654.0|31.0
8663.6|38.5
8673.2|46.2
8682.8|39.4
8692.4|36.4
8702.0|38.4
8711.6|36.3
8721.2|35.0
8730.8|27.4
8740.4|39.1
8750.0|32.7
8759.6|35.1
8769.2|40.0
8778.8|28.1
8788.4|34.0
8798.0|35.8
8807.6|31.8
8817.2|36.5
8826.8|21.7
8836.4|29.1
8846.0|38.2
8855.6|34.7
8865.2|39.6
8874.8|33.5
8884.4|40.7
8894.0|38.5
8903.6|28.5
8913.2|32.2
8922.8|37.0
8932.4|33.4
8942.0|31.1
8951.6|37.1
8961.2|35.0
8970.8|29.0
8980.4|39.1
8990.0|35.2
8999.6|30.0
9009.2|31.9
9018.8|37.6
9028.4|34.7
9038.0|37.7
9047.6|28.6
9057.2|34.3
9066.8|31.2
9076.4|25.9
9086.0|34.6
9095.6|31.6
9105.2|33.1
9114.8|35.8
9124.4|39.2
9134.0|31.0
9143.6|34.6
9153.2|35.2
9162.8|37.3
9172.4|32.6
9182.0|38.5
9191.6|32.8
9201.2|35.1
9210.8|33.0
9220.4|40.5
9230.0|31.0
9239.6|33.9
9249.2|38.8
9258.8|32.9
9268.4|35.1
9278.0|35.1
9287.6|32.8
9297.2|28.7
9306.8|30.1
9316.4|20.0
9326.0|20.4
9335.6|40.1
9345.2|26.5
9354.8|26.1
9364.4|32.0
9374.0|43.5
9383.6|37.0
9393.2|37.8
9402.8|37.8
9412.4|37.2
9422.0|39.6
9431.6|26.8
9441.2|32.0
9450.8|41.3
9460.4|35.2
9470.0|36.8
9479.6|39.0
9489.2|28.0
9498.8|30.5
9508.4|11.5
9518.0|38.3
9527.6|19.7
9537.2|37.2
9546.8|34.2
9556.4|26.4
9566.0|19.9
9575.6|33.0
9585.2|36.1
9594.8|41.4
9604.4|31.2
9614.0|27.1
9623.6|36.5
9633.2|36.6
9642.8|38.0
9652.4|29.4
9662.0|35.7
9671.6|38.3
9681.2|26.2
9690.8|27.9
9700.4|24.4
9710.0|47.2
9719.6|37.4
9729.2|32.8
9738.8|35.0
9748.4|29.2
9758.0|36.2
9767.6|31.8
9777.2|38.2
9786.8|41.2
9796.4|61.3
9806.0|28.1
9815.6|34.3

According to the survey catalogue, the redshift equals 0.18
